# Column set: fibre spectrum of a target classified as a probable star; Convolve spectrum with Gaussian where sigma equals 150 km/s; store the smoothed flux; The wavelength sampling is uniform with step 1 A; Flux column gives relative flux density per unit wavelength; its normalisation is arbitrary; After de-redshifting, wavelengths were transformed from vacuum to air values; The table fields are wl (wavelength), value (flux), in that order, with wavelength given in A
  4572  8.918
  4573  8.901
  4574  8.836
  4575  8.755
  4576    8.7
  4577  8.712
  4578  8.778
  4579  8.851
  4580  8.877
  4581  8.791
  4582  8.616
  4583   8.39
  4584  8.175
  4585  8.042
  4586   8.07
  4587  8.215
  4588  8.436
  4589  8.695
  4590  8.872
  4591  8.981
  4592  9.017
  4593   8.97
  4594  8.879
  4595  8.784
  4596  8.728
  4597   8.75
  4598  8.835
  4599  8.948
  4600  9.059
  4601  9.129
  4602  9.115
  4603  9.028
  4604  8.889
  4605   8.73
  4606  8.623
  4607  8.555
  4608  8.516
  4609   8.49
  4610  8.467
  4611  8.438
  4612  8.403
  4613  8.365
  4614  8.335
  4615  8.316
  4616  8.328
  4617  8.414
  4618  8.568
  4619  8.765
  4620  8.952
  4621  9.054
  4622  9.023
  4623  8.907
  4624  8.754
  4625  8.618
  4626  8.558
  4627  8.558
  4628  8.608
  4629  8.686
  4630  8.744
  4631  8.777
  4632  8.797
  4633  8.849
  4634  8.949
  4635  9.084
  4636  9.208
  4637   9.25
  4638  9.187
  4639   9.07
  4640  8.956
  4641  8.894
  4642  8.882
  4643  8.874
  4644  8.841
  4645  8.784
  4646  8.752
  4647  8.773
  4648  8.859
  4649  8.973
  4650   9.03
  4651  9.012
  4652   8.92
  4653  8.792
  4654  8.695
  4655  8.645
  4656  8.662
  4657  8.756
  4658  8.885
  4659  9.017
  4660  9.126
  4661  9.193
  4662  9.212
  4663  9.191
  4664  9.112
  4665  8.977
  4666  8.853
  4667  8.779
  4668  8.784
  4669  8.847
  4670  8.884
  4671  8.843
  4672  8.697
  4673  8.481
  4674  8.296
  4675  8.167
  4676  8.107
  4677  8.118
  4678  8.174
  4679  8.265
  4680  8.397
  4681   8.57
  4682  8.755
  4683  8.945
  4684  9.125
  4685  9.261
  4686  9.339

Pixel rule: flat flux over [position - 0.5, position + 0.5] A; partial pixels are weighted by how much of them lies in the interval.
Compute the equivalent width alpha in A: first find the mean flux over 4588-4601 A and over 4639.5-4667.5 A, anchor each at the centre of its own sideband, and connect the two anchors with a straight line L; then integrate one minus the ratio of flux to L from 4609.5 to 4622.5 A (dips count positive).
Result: 0.5 A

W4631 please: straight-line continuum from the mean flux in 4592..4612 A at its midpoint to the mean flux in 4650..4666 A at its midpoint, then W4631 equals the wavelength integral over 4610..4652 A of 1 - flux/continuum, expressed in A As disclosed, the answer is 0.4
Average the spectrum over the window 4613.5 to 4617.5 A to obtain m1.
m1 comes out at 8.35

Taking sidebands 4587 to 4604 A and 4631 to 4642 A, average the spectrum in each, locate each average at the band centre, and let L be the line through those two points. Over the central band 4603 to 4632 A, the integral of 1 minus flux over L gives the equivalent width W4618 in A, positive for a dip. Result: 1.0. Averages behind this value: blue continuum 8.87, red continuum 9.01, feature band 8.63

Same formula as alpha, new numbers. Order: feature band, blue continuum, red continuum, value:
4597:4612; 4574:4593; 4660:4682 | -0.2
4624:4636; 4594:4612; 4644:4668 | 0.1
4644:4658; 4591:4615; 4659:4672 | 0.2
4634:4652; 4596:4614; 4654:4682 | -0.5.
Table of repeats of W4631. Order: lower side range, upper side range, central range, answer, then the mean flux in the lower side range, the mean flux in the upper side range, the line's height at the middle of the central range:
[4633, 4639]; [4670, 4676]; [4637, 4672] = -0.5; 9.11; 8.5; 8.8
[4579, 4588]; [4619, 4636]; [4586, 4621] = -0.4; 8.42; 8.82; 8.6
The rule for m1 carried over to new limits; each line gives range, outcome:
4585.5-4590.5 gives 8.46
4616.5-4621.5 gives 8.75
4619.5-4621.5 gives 9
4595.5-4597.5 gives 8.74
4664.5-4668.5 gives 8.85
